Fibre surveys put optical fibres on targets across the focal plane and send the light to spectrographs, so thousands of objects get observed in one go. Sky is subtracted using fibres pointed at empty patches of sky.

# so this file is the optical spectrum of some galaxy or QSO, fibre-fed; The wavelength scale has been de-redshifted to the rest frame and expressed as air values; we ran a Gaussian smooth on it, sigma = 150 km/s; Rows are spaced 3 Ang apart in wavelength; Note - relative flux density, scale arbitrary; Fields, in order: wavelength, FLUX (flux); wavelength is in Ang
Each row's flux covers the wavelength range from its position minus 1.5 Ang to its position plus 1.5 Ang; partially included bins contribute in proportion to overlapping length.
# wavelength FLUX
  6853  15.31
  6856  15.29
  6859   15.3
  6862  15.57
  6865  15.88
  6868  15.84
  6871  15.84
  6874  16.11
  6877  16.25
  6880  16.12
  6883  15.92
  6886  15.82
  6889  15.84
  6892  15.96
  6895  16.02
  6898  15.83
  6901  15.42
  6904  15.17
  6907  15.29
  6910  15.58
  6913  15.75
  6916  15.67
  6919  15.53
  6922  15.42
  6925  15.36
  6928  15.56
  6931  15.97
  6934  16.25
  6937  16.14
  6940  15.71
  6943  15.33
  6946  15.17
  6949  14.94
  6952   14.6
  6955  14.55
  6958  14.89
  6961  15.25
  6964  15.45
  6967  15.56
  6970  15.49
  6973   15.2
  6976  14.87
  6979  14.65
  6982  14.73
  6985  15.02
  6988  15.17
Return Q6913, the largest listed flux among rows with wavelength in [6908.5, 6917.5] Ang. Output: 15.75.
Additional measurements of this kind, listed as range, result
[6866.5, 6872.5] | 15.84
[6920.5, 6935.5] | 16.25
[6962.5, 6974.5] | 15.56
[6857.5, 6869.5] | 15.88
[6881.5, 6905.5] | 16.02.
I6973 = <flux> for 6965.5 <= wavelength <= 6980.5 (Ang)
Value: 15.2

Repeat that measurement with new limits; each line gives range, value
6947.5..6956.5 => 14.7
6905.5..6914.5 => 15.5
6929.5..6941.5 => 16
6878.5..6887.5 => 16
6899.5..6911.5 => 15.4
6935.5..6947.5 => 15.6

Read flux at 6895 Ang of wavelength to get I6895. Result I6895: 16.02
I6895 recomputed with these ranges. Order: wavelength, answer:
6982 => 14.73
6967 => 15.56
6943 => 15.33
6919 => 15.53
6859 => 15.3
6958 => 14.89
